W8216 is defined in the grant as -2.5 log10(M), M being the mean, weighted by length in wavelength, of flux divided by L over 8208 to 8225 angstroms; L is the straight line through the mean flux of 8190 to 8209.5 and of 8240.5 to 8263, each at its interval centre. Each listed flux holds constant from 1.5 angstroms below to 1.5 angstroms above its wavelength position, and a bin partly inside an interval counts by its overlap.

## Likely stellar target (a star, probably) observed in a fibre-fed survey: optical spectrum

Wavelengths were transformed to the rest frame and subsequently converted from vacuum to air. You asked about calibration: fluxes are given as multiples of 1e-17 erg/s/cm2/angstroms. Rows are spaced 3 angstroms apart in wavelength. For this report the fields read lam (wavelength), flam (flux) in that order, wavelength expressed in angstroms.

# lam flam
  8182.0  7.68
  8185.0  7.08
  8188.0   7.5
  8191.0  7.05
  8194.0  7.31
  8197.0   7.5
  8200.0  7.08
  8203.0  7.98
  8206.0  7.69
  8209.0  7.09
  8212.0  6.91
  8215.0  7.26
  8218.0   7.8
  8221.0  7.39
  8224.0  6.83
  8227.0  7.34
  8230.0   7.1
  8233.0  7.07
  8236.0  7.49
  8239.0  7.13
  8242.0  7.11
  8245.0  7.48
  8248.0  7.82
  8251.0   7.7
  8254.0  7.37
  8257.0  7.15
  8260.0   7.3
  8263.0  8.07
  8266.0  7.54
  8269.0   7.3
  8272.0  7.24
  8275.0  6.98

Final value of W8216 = 0.03 mag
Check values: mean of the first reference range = 7.41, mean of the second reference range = 7.46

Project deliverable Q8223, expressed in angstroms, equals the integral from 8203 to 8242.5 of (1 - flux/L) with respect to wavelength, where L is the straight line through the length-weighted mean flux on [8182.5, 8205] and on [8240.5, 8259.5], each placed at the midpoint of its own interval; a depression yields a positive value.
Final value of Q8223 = 0.7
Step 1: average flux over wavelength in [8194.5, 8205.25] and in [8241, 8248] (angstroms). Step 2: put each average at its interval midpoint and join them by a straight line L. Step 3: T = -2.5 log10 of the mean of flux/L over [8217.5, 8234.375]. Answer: 0.035 mag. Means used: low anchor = 7.51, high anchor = 7.42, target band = 7.22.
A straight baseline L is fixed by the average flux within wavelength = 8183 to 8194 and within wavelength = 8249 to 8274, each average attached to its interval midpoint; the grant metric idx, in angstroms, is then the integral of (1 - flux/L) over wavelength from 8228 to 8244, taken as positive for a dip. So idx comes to 0.4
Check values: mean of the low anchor 7.25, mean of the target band 7.19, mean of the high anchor 7.46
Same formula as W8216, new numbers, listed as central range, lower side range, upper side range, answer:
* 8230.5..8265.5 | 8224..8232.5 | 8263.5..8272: -0.02 mag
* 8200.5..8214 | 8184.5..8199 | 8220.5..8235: -0.02 mag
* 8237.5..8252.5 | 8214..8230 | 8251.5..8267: 0.00 mag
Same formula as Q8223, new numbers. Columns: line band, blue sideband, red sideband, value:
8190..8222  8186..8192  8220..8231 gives -0.7 angstroms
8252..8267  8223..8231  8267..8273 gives -0.5 angstroms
